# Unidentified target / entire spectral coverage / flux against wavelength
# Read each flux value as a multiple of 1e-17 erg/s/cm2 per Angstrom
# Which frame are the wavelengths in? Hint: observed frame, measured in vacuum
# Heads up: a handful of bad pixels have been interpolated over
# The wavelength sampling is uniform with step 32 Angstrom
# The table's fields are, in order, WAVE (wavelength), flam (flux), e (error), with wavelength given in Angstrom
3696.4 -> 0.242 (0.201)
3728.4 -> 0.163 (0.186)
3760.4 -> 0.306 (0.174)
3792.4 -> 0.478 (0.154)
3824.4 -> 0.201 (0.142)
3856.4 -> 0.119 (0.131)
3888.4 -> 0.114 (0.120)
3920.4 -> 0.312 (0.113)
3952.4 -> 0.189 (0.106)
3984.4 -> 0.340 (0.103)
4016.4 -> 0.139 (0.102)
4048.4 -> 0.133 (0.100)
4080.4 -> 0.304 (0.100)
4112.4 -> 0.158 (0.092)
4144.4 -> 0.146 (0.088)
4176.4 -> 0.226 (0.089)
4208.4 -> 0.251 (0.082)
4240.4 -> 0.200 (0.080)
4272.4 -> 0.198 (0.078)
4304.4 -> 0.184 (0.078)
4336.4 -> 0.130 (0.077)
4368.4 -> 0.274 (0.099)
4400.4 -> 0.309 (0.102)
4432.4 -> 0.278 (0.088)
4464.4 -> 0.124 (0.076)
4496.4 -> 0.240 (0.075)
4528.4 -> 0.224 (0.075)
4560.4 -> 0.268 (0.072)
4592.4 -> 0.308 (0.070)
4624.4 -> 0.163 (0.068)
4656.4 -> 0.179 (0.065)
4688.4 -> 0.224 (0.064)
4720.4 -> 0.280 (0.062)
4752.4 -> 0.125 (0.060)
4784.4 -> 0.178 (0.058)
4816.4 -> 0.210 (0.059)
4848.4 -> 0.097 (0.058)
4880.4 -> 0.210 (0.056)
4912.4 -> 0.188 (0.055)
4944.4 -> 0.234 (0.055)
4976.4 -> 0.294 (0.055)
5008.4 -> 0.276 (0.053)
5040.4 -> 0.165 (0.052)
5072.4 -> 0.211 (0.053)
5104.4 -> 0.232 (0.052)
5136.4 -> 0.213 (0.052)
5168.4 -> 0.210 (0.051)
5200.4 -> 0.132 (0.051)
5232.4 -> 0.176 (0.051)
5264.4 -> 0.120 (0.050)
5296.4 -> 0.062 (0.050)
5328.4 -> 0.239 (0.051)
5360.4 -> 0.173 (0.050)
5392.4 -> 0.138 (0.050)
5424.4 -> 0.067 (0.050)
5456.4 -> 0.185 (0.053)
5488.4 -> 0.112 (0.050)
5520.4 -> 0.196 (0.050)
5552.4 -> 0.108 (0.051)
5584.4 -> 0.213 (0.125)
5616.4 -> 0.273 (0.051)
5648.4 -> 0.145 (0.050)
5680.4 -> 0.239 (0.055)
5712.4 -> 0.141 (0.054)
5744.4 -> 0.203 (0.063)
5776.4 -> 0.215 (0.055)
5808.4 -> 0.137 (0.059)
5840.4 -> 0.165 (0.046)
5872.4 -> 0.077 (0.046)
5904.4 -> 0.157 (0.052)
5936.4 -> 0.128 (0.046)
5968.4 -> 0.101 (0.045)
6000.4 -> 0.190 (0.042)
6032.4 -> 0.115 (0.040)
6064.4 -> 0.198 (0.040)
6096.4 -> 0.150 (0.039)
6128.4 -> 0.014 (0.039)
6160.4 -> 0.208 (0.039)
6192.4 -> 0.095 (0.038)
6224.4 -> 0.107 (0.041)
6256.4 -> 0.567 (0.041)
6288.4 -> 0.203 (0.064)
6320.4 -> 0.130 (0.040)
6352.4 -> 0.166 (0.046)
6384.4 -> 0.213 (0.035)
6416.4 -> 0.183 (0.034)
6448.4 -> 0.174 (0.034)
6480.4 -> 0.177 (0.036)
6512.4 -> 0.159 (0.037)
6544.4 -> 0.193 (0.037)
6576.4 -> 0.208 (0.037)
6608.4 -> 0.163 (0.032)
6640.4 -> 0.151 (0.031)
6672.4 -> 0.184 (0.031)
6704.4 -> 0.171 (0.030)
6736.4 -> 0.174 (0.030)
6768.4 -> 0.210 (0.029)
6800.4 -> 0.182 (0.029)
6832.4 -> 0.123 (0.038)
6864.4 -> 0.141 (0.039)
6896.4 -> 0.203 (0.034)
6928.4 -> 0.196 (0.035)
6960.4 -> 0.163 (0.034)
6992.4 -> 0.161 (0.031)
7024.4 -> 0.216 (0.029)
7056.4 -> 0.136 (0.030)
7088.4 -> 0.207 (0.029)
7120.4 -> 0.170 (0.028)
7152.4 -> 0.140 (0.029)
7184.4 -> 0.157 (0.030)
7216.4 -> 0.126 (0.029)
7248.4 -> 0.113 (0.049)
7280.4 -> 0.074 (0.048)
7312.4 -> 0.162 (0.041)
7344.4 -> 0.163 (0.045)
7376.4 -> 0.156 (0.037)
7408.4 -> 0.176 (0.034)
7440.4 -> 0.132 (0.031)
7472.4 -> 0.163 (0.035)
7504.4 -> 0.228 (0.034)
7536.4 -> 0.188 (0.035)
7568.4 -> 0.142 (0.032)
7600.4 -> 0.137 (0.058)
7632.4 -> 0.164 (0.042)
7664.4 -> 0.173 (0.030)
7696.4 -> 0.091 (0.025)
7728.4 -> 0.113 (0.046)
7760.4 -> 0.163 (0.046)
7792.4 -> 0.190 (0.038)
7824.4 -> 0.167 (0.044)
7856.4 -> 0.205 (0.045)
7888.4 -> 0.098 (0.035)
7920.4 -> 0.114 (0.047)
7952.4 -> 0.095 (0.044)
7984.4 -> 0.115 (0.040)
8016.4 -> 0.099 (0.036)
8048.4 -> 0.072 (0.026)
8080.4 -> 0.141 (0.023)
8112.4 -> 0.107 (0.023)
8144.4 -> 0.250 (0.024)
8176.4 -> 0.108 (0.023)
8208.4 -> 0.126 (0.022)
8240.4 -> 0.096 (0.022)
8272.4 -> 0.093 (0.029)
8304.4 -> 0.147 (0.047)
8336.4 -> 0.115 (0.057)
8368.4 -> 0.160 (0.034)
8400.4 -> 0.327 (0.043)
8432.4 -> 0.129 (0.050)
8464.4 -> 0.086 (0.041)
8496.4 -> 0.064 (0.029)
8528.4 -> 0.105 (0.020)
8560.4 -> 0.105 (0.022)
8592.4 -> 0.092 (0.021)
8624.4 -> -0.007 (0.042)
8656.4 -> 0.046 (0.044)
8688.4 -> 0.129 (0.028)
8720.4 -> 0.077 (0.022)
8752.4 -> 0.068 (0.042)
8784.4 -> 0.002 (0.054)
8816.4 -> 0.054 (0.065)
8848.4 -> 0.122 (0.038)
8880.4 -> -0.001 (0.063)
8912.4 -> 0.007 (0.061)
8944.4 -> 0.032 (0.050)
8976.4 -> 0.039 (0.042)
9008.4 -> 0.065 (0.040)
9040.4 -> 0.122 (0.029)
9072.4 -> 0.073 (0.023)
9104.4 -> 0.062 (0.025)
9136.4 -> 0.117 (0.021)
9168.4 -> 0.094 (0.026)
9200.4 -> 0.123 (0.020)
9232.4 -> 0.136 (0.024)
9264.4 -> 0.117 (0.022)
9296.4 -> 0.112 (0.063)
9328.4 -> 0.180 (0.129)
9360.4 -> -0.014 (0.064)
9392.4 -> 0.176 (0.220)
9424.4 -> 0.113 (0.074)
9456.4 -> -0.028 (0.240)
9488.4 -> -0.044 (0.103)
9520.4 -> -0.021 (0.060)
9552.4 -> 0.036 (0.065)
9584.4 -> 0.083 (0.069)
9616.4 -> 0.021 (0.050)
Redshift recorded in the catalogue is 0.675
